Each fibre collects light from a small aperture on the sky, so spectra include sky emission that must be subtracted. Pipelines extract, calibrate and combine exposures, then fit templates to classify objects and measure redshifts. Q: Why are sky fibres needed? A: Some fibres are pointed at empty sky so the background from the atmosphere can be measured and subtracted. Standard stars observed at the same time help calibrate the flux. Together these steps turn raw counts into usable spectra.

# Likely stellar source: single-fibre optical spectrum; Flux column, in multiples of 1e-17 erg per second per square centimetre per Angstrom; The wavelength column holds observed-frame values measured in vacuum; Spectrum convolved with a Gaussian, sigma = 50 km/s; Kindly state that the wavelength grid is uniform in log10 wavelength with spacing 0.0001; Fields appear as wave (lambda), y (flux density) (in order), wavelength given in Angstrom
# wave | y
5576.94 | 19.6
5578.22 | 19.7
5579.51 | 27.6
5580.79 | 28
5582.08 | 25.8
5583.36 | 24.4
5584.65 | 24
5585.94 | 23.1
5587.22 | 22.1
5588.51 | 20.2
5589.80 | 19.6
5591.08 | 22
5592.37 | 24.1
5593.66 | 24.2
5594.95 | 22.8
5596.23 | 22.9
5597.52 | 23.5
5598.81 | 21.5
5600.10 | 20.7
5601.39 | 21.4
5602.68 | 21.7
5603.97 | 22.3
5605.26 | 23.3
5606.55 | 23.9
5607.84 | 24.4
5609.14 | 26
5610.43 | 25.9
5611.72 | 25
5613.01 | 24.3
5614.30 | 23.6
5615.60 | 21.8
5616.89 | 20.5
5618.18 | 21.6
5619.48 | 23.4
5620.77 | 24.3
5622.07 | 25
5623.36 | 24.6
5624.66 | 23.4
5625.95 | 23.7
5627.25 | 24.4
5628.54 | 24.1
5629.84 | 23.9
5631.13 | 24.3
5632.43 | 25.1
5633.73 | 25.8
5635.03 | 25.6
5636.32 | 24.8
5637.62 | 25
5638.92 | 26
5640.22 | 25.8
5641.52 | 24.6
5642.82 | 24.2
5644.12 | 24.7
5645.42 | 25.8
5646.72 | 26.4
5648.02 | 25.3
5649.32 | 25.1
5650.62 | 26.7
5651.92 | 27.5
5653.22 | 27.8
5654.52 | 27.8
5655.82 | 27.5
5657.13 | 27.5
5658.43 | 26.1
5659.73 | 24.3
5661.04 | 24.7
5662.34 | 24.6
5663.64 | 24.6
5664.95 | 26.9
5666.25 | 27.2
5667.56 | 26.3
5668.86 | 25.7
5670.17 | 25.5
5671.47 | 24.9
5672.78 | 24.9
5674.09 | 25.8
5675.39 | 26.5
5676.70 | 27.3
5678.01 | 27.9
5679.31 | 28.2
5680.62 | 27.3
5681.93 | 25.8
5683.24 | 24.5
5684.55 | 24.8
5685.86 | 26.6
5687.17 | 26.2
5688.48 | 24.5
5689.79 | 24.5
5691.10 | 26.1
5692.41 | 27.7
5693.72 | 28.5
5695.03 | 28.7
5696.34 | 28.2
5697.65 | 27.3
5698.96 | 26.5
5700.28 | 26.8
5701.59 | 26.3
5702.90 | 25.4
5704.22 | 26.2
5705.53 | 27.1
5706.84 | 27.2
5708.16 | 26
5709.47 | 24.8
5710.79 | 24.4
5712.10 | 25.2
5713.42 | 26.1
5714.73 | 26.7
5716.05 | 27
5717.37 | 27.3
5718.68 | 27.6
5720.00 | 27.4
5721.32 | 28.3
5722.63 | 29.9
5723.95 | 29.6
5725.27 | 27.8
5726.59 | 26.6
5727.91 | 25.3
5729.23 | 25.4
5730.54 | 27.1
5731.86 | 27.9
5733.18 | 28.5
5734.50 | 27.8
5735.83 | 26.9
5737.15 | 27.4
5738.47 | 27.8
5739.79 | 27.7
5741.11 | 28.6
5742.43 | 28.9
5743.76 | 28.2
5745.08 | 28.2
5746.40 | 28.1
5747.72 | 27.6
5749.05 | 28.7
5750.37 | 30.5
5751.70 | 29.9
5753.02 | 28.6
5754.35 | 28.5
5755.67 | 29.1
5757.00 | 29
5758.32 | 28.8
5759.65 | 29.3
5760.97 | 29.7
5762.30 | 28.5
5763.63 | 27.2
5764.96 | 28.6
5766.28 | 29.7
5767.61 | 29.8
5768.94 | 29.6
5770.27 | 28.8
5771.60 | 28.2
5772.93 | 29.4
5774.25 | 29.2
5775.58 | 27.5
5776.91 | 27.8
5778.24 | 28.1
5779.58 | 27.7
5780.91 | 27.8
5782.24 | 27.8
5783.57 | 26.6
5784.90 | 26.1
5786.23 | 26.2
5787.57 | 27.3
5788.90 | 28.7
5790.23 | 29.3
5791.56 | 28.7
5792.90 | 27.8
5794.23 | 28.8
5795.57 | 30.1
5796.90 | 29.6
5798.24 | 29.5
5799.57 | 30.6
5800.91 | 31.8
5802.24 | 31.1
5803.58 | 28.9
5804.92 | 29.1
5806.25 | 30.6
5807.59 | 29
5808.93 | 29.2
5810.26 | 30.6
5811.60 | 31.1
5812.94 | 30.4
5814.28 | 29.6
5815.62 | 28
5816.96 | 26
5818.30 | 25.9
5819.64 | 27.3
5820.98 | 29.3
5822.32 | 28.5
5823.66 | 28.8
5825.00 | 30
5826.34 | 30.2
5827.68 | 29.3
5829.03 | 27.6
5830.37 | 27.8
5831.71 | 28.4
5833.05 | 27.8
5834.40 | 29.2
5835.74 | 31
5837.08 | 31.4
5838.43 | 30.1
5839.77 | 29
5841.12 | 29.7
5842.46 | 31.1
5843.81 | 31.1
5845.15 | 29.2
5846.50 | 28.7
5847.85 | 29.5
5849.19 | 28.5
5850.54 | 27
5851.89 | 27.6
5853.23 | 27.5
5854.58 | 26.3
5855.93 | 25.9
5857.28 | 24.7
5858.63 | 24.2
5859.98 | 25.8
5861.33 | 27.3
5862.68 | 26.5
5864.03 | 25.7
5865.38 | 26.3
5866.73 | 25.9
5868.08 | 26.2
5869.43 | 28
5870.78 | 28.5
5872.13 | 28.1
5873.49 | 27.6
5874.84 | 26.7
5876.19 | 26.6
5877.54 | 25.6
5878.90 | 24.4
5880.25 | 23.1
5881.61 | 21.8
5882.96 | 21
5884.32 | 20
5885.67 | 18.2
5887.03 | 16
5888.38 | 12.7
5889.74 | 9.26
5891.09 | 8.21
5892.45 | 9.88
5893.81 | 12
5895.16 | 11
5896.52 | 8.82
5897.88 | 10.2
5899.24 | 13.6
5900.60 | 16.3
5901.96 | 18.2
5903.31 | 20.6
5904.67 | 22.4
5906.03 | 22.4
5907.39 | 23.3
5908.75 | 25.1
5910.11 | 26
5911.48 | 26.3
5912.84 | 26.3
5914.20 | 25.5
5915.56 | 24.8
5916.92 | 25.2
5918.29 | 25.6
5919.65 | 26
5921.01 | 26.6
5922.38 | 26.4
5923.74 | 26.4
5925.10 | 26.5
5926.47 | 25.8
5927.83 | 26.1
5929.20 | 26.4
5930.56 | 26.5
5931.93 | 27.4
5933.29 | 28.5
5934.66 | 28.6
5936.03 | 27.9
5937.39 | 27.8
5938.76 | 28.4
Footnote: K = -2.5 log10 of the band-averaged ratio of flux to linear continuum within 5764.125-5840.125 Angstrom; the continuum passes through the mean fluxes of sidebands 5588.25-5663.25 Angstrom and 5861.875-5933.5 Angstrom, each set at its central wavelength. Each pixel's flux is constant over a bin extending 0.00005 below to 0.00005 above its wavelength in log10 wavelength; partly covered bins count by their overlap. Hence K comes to -0.25 mag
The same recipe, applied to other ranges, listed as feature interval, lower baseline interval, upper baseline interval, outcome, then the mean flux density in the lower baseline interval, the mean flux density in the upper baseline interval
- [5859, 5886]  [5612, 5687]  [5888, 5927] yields -0.21 mag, 25.3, 20.1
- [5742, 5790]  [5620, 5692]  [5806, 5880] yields -0.05 mag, 25.6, 28.1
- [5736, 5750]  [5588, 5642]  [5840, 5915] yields -0.21 mag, 23.6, 22.9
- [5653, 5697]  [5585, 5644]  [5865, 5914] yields -0.15 mag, 23.6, 20.5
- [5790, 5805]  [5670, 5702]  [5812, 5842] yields -0.05 mag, 26.5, 28.9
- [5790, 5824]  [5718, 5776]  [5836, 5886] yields -0.07 mag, 28.4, 26.7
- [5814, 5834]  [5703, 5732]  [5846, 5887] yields -0.09 mag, 26.8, 25.6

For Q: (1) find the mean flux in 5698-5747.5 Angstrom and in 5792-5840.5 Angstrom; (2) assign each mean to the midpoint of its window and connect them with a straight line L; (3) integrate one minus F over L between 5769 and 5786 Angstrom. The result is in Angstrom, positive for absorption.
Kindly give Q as 0.3 Angstrom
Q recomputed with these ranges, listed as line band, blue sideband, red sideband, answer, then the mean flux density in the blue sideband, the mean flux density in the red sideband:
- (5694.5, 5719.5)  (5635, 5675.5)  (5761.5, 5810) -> 0.4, 25.8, 28.8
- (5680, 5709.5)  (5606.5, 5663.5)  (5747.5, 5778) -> 0.4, 24.9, 28.9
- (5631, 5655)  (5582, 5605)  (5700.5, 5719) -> -1.6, 22.5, 26.2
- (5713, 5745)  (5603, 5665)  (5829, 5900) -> -4.1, 24.8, 23.9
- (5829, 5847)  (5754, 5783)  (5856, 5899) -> -4.4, 28.6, 21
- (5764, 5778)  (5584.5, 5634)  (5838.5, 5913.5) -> -3.5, 23.3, 23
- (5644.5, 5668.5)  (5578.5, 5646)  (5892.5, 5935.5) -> -2.6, 23.8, 22.6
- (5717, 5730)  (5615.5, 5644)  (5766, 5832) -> -0.4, 24.2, 28.8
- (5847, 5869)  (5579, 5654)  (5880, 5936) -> -5.0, 24.1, 21.2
